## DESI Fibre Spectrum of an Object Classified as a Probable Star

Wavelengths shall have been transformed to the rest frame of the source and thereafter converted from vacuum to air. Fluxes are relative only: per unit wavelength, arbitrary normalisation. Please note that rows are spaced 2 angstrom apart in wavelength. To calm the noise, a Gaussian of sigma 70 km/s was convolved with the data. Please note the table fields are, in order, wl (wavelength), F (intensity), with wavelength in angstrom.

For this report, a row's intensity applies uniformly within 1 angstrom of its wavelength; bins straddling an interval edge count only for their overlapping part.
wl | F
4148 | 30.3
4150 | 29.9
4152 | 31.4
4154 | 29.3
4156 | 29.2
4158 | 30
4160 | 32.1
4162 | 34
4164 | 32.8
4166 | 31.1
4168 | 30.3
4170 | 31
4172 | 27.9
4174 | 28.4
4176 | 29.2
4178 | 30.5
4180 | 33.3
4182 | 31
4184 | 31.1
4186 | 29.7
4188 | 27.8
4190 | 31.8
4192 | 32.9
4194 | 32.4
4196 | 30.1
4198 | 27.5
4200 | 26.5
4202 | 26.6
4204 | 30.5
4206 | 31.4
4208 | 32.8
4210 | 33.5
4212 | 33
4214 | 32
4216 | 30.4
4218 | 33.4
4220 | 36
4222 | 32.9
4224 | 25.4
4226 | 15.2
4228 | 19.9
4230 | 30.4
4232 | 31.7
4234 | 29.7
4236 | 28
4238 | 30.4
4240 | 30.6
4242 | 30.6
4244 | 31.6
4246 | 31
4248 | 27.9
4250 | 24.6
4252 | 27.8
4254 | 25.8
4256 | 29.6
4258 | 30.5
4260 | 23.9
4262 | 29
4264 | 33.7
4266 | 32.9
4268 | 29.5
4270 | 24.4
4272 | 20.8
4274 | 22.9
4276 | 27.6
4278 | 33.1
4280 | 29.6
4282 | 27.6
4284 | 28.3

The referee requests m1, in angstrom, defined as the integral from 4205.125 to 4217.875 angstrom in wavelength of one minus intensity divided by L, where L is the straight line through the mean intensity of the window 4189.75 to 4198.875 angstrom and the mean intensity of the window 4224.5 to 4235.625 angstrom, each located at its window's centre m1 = -1.8 angstrom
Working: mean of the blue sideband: 30.9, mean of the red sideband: 25.5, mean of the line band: 32.3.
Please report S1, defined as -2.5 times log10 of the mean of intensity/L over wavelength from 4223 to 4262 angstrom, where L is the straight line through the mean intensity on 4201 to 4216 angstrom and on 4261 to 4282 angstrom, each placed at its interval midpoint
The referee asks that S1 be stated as 0.077 mag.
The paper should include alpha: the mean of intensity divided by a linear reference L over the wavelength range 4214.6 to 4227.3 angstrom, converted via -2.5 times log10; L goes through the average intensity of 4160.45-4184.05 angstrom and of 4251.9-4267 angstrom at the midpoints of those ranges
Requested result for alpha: 0.04 mag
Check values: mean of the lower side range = 30.9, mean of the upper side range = 29.2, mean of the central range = 28.8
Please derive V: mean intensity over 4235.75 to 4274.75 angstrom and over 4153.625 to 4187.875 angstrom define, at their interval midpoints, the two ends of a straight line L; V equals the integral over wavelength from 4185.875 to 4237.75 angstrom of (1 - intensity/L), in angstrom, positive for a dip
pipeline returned -0.3 angstrom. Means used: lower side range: 30.6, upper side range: 28.3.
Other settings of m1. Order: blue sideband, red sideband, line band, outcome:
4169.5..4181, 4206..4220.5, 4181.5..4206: 1.2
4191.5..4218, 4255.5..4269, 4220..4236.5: 1.8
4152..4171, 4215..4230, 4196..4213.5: -0.9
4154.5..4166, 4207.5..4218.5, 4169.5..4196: 1.2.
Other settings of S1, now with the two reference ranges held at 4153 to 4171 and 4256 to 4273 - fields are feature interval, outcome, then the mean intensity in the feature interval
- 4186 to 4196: -0.025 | 31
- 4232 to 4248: -0.049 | 30.2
